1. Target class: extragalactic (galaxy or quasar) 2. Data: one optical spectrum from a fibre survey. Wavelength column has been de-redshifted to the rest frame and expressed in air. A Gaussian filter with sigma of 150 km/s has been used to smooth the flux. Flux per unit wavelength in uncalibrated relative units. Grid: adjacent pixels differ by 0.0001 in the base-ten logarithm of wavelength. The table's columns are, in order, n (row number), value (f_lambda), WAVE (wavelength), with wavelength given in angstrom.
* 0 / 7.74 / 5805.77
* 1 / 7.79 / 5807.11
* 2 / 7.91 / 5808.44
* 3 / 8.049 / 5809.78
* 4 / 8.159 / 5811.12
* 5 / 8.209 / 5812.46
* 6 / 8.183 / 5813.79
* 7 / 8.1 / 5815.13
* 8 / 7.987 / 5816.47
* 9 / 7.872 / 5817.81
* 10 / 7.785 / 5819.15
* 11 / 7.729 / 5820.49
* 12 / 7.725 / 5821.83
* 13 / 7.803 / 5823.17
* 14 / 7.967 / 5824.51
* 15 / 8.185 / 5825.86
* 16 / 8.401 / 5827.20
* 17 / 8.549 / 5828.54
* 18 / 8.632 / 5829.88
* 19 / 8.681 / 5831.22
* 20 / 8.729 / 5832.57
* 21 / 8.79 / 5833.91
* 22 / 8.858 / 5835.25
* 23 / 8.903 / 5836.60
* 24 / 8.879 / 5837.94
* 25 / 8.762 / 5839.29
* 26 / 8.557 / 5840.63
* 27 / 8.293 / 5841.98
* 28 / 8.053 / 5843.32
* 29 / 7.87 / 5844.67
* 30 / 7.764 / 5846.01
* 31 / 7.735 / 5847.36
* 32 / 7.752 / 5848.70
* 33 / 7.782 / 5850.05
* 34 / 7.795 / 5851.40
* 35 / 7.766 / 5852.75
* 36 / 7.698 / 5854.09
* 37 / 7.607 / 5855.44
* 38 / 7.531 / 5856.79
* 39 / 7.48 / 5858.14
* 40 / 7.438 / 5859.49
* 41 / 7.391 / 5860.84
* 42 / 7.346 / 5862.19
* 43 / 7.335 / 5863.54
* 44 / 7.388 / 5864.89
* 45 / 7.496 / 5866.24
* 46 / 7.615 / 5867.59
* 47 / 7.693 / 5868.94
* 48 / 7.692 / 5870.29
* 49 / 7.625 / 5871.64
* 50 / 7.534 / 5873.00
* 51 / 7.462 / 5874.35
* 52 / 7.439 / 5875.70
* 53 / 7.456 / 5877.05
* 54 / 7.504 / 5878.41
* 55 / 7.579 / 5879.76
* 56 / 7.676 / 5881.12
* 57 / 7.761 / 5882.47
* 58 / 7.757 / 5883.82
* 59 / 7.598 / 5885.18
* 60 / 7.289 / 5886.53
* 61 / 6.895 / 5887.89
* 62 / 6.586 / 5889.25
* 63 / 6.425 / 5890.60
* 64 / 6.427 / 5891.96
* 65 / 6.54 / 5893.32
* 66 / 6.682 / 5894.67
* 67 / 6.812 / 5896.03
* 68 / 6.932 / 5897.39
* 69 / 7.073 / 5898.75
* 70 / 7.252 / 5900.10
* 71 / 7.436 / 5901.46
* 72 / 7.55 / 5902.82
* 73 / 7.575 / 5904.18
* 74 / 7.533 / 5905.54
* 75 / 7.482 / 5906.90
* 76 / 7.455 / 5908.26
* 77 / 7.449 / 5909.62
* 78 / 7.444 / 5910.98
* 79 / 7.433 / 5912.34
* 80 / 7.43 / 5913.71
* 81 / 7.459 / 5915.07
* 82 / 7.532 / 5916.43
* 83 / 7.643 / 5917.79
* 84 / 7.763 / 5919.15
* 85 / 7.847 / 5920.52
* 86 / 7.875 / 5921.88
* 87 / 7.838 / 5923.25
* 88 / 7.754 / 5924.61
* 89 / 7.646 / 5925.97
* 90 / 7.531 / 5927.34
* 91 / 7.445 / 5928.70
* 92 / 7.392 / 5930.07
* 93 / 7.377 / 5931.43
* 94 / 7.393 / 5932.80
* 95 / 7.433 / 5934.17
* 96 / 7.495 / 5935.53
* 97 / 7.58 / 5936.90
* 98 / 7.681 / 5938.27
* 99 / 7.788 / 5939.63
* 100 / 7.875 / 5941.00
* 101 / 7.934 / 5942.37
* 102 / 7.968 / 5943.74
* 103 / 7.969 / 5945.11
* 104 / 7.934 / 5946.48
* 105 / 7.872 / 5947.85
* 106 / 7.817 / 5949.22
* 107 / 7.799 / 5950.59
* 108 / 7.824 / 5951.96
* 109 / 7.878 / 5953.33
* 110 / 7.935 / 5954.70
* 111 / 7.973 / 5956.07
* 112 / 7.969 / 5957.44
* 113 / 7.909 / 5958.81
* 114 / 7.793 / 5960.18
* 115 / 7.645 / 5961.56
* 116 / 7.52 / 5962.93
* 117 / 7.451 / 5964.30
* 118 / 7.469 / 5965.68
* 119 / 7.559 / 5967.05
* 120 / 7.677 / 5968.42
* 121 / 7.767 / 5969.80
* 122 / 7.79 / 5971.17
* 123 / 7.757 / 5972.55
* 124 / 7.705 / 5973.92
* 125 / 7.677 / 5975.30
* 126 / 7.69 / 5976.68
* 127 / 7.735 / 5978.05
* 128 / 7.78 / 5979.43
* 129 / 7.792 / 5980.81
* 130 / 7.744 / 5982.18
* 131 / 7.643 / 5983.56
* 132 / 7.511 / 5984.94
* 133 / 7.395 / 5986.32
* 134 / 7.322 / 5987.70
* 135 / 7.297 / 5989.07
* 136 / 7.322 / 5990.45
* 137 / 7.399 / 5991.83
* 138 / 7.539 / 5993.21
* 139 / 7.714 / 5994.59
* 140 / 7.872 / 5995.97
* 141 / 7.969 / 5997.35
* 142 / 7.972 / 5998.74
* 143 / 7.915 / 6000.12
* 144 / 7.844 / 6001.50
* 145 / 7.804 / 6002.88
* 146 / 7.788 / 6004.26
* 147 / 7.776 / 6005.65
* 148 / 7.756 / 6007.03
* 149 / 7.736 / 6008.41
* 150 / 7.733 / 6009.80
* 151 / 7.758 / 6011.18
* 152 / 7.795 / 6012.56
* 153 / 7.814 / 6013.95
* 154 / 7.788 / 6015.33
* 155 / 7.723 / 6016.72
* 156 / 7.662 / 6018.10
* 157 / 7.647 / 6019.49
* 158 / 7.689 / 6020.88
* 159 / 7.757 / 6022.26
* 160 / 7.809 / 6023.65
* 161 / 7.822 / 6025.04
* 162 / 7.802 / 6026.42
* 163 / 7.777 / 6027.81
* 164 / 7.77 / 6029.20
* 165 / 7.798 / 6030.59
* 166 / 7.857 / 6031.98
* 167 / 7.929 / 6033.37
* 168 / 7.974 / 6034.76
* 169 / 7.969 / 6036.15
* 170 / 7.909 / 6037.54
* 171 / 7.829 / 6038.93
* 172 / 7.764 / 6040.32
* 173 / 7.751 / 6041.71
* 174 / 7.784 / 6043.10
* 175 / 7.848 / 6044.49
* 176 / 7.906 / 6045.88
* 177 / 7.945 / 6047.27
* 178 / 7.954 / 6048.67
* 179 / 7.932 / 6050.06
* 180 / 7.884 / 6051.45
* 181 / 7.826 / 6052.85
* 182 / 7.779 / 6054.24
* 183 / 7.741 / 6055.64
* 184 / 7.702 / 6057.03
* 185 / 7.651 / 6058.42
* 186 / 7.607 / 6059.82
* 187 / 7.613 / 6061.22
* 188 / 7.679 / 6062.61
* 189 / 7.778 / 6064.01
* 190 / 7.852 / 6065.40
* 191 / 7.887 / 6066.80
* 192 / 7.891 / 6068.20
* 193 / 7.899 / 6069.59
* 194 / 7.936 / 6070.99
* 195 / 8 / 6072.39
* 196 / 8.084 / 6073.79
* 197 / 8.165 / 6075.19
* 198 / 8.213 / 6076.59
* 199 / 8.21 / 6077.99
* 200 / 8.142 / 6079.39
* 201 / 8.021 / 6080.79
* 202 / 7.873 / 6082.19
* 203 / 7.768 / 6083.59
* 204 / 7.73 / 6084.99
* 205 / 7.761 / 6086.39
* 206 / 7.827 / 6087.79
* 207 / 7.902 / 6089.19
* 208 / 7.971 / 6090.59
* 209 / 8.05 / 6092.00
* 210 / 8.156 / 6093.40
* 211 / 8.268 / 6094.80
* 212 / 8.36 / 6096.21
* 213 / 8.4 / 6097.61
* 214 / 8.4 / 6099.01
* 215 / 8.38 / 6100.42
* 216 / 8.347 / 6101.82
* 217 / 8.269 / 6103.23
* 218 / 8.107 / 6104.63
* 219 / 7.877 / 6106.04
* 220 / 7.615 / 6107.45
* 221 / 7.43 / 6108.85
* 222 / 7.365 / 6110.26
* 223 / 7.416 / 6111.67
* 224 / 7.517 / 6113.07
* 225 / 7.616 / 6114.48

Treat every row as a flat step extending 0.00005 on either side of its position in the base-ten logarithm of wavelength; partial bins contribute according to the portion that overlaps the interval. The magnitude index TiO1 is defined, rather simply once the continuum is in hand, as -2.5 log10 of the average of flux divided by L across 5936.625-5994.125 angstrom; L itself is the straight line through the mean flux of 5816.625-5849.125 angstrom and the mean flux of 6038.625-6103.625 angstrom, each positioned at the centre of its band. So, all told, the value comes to 0.05 mag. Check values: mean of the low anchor 8.26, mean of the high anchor 7.95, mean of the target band 7.71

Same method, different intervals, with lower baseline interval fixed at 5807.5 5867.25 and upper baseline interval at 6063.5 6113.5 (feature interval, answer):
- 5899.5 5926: 0.061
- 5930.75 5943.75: 0.051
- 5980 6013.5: 0.042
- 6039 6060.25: 0.023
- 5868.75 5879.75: 0.065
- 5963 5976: 0.049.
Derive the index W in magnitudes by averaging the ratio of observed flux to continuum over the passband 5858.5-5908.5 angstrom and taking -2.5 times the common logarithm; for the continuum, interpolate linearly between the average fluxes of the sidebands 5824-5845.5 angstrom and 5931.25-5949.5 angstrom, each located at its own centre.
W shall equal 0.117 mag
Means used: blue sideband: 8.5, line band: 7.32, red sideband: 7.73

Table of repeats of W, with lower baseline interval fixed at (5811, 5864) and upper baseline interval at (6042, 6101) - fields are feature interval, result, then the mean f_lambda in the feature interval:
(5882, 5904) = 0.14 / 7.07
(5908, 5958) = 0.04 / 7.69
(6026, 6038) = 0.01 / 7.86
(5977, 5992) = 0.06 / 7.55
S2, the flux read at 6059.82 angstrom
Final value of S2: 7.607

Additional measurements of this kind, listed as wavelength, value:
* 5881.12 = 7.676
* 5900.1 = 7.252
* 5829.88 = 8.632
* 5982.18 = 7.744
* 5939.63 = 7.788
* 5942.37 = 7.934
